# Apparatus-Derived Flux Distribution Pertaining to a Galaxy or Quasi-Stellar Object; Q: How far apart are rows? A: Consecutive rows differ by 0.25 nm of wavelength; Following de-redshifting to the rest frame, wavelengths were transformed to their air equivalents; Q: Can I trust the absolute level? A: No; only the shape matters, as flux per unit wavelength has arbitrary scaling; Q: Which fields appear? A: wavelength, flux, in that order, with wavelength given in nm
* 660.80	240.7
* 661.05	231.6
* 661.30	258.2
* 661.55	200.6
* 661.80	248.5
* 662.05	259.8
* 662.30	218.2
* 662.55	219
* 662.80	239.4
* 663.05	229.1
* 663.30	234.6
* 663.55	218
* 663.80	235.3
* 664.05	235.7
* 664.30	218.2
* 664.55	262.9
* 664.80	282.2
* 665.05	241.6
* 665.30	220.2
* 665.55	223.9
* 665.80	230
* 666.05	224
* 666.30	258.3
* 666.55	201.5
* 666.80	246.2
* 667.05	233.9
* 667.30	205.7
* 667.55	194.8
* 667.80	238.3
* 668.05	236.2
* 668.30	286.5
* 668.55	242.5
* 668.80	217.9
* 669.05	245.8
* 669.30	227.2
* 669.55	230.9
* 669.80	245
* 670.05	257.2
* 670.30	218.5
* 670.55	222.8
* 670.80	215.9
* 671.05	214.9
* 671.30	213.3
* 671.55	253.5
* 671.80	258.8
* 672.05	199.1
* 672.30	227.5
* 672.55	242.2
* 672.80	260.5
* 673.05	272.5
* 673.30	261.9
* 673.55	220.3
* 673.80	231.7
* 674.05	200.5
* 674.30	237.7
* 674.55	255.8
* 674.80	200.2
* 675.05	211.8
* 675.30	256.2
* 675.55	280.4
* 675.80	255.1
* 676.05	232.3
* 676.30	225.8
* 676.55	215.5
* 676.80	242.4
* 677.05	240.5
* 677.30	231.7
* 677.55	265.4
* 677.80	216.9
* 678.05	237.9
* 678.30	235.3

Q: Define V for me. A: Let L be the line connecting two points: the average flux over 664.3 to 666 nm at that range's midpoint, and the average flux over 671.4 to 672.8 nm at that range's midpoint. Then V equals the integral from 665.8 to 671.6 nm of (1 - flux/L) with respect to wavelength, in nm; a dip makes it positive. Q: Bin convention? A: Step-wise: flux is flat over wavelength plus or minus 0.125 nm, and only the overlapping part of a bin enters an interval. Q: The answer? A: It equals 0.19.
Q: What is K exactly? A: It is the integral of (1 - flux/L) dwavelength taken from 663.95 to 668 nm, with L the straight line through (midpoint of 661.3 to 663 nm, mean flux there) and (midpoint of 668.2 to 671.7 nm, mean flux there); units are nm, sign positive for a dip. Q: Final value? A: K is 0.03 nm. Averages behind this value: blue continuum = 233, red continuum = 235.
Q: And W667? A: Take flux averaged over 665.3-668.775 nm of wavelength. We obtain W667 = 232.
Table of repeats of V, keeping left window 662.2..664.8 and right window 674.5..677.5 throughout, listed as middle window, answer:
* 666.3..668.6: 0.020 nm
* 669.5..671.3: 0.058 nm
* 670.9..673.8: -0.021 nm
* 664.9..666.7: 0.037 nm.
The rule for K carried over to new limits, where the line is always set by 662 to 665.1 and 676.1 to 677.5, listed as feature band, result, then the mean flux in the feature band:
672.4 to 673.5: -0.101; 256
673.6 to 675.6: 0.015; 232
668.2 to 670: -0.051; 242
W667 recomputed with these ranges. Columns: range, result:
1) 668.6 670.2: 237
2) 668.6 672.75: 231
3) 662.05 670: 234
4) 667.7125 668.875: 246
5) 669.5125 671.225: 229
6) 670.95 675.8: 237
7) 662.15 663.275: 228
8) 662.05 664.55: 231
